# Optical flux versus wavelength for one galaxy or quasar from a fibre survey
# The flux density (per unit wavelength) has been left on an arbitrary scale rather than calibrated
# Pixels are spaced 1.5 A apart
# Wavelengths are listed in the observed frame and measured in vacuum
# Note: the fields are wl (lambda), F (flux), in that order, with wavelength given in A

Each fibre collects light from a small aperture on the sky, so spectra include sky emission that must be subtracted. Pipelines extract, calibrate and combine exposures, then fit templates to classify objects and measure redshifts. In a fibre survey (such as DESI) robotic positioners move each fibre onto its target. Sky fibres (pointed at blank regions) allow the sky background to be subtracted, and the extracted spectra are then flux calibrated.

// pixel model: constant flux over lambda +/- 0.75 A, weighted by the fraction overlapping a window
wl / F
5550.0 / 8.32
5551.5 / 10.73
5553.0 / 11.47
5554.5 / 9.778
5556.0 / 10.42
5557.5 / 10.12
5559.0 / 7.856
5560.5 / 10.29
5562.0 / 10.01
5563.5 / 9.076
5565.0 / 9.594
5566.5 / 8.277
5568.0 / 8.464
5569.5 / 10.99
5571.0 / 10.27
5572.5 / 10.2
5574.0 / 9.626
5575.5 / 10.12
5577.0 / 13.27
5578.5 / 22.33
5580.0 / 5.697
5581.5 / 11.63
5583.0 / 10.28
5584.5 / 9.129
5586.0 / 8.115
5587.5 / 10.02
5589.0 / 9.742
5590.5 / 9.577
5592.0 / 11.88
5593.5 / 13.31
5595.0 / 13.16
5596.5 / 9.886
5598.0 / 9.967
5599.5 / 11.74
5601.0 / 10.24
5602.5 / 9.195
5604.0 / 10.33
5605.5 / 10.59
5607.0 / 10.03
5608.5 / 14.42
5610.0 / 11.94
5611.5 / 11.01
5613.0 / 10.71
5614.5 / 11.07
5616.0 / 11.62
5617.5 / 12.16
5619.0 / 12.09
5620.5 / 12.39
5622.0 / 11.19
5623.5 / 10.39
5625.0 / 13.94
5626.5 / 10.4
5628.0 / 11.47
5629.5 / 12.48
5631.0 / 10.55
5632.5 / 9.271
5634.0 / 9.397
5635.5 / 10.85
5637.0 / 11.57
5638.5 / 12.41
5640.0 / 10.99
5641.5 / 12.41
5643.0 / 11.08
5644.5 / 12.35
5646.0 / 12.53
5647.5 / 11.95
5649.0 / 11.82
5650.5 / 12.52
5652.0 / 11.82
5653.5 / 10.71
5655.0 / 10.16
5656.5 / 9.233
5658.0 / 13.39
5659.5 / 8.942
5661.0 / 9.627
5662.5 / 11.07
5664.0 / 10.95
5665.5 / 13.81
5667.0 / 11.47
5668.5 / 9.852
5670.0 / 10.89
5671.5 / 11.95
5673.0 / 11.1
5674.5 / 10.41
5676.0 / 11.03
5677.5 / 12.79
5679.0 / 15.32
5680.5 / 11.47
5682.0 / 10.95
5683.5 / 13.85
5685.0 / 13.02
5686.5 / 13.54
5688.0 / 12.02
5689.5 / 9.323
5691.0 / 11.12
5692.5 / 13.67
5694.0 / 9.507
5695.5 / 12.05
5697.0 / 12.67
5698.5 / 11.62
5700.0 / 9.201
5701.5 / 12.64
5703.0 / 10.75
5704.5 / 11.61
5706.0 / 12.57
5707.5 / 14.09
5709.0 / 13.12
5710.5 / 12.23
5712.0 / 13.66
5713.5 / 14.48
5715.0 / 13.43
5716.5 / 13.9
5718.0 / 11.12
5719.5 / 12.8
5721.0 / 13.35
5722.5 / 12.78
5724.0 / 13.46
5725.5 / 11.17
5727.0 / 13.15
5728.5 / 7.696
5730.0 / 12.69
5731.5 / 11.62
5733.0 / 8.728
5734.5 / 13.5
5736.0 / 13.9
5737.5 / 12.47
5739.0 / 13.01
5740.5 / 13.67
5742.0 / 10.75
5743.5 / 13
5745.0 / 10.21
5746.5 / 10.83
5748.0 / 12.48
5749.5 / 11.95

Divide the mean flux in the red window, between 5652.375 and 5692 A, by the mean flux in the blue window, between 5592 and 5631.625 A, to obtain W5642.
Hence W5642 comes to 1.01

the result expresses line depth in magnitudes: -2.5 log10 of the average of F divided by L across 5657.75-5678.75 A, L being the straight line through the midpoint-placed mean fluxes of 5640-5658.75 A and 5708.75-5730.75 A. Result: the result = 0.06 mag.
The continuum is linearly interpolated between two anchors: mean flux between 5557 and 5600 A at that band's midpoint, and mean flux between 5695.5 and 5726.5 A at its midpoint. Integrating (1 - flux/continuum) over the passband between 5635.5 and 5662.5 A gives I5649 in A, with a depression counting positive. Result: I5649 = 0.5 A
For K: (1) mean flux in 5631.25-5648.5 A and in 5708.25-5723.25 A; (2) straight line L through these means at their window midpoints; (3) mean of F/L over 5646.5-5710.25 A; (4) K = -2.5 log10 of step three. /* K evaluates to 0.05 mag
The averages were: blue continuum 11.3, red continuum 13.1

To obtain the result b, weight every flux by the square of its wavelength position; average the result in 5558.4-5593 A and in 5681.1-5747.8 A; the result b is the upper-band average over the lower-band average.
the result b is 1.2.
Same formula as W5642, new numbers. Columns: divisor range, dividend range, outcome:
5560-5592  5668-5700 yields 1.14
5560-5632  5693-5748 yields 1.11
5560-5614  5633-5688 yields 1.08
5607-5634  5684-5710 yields 1.04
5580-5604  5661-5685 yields 1.13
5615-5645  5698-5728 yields 1.09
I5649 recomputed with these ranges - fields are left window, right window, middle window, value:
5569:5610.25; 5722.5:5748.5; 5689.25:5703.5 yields 0.41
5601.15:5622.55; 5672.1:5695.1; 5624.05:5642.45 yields 0.32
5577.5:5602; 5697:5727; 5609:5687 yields 1.46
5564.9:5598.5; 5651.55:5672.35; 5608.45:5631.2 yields -1.79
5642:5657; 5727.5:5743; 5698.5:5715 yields -1.02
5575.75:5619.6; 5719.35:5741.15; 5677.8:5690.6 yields -0.58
